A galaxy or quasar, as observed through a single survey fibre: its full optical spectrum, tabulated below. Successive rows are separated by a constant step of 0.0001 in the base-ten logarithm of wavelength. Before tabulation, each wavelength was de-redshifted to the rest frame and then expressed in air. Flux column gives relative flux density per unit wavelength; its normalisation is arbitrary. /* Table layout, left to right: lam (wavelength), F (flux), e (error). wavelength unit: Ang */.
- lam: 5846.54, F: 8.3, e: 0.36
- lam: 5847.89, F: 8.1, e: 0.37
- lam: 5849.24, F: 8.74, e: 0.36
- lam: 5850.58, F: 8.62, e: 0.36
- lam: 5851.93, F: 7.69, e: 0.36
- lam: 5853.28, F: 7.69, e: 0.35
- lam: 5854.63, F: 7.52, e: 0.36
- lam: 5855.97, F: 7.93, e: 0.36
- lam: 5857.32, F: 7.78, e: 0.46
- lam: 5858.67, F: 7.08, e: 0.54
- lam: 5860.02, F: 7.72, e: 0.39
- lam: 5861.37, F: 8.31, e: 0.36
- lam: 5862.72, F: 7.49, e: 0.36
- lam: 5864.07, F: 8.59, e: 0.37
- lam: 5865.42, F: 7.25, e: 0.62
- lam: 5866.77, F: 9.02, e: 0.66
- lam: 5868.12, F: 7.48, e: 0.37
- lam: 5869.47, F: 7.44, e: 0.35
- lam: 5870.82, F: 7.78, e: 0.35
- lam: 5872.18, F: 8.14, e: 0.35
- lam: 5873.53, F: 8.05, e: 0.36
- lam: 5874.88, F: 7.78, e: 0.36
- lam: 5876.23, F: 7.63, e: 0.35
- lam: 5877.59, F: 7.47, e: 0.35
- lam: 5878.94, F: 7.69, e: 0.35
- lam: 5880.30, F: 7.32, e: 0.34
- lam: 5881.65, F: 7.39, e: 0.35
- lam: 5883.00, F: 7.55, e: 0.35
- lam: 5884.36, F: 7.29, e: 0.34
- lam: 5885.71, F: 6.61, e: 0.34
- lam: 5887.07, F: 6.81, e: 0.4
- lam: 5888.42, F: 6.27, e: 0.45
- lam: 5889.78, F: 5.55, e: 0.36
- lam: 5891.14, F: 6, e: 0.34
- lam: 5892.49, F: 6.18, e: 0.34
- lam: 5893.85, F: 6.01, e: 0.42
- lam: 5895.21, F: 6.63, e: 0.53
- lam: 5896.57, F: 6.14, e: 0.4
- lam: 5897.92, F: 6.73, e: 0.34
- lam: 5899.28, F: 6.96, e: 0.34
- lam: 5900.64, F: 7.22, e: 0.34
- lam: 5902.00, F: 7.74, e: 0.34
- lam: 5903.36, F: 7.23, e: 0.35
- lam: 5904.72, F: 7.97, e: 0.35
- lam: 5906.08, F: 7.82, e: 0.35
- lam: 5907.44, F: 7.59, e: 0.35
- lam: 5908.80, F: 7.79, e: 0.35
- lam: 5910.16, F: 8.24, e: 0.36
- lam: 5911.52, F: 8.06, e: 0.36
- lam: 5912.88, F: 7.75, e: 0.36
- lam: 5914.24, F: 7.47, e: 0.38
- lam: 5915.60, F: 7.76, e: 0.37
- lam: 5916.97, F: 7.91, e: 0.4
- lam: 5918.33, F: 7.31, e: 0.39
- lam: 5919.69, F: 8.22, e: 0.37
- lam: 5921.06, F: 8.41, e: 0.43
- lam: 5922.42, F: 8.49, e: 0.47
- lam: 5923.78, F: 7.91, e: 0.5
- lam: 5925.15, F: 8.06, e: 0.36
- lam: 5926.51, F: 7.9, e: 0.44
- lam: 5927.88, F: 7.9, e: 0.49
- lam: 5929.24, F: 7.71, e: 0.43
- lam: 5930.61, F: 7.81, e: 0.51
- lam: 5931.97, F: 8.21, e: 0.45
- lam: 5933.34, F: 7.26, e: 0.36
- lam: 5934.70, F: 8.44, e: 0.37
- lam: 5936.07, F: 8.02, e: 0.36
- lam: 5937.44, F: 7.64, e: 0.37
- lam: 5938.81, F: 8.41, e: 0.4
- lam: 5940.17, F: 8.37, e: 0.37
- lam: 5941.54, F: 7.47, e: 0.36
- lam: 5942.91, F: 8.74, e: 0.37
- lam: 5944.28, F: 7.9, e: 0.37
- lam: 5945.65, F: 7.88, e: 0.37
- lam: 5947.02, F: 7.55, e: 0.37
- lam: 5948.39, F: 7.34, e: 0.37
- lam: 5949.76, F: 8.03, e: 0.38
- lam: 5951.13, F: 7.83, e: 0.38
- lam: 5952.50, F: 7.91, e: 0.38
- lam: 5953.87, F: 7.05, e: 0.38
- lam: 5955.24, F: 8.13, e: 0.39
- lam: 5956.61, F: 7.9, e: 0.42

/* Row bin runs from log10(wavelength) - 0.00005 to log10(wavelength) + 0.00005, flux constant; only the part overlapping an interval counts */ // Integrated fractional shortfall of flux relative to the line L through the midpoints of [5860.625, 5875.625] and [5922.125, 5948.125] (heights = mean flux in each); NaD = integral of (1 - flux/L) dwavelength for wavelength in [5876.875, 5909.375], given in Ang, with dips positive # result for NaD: 3.9 Ang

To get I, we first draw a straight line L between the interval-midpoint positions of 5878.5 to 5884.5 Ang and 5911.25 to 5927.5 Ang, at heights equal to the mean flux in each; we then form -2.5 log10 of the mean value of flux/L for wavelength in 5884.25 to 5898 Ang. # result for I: 0.19 mag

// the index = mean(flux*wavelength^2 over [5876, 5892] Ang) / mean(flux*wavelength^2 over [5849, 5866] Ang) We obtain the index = 0.9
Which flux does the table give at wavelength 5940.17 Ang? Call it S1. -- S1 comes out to 8.37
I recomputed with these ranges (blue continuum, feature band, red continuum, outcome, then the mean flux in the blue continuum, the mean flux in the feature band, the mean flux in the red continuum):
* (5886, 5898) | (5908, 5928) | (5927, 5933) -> -0.085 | 6.25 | 7.94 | 7.87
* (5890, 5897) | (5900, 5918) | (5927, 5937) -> -0.131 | 6.15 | 7.73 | 7.9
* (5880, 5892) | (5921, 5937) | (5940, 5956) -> -0.070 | 6.73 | 7.99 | 7.83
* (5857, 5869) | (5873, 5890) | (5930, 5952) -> 0.093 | 7.85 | 7.22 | 7.93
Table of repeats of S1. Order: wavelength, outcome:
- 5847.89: 8.1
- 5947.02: 7.55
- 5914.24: 7.47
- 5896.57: 6.14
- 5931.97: 8.21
